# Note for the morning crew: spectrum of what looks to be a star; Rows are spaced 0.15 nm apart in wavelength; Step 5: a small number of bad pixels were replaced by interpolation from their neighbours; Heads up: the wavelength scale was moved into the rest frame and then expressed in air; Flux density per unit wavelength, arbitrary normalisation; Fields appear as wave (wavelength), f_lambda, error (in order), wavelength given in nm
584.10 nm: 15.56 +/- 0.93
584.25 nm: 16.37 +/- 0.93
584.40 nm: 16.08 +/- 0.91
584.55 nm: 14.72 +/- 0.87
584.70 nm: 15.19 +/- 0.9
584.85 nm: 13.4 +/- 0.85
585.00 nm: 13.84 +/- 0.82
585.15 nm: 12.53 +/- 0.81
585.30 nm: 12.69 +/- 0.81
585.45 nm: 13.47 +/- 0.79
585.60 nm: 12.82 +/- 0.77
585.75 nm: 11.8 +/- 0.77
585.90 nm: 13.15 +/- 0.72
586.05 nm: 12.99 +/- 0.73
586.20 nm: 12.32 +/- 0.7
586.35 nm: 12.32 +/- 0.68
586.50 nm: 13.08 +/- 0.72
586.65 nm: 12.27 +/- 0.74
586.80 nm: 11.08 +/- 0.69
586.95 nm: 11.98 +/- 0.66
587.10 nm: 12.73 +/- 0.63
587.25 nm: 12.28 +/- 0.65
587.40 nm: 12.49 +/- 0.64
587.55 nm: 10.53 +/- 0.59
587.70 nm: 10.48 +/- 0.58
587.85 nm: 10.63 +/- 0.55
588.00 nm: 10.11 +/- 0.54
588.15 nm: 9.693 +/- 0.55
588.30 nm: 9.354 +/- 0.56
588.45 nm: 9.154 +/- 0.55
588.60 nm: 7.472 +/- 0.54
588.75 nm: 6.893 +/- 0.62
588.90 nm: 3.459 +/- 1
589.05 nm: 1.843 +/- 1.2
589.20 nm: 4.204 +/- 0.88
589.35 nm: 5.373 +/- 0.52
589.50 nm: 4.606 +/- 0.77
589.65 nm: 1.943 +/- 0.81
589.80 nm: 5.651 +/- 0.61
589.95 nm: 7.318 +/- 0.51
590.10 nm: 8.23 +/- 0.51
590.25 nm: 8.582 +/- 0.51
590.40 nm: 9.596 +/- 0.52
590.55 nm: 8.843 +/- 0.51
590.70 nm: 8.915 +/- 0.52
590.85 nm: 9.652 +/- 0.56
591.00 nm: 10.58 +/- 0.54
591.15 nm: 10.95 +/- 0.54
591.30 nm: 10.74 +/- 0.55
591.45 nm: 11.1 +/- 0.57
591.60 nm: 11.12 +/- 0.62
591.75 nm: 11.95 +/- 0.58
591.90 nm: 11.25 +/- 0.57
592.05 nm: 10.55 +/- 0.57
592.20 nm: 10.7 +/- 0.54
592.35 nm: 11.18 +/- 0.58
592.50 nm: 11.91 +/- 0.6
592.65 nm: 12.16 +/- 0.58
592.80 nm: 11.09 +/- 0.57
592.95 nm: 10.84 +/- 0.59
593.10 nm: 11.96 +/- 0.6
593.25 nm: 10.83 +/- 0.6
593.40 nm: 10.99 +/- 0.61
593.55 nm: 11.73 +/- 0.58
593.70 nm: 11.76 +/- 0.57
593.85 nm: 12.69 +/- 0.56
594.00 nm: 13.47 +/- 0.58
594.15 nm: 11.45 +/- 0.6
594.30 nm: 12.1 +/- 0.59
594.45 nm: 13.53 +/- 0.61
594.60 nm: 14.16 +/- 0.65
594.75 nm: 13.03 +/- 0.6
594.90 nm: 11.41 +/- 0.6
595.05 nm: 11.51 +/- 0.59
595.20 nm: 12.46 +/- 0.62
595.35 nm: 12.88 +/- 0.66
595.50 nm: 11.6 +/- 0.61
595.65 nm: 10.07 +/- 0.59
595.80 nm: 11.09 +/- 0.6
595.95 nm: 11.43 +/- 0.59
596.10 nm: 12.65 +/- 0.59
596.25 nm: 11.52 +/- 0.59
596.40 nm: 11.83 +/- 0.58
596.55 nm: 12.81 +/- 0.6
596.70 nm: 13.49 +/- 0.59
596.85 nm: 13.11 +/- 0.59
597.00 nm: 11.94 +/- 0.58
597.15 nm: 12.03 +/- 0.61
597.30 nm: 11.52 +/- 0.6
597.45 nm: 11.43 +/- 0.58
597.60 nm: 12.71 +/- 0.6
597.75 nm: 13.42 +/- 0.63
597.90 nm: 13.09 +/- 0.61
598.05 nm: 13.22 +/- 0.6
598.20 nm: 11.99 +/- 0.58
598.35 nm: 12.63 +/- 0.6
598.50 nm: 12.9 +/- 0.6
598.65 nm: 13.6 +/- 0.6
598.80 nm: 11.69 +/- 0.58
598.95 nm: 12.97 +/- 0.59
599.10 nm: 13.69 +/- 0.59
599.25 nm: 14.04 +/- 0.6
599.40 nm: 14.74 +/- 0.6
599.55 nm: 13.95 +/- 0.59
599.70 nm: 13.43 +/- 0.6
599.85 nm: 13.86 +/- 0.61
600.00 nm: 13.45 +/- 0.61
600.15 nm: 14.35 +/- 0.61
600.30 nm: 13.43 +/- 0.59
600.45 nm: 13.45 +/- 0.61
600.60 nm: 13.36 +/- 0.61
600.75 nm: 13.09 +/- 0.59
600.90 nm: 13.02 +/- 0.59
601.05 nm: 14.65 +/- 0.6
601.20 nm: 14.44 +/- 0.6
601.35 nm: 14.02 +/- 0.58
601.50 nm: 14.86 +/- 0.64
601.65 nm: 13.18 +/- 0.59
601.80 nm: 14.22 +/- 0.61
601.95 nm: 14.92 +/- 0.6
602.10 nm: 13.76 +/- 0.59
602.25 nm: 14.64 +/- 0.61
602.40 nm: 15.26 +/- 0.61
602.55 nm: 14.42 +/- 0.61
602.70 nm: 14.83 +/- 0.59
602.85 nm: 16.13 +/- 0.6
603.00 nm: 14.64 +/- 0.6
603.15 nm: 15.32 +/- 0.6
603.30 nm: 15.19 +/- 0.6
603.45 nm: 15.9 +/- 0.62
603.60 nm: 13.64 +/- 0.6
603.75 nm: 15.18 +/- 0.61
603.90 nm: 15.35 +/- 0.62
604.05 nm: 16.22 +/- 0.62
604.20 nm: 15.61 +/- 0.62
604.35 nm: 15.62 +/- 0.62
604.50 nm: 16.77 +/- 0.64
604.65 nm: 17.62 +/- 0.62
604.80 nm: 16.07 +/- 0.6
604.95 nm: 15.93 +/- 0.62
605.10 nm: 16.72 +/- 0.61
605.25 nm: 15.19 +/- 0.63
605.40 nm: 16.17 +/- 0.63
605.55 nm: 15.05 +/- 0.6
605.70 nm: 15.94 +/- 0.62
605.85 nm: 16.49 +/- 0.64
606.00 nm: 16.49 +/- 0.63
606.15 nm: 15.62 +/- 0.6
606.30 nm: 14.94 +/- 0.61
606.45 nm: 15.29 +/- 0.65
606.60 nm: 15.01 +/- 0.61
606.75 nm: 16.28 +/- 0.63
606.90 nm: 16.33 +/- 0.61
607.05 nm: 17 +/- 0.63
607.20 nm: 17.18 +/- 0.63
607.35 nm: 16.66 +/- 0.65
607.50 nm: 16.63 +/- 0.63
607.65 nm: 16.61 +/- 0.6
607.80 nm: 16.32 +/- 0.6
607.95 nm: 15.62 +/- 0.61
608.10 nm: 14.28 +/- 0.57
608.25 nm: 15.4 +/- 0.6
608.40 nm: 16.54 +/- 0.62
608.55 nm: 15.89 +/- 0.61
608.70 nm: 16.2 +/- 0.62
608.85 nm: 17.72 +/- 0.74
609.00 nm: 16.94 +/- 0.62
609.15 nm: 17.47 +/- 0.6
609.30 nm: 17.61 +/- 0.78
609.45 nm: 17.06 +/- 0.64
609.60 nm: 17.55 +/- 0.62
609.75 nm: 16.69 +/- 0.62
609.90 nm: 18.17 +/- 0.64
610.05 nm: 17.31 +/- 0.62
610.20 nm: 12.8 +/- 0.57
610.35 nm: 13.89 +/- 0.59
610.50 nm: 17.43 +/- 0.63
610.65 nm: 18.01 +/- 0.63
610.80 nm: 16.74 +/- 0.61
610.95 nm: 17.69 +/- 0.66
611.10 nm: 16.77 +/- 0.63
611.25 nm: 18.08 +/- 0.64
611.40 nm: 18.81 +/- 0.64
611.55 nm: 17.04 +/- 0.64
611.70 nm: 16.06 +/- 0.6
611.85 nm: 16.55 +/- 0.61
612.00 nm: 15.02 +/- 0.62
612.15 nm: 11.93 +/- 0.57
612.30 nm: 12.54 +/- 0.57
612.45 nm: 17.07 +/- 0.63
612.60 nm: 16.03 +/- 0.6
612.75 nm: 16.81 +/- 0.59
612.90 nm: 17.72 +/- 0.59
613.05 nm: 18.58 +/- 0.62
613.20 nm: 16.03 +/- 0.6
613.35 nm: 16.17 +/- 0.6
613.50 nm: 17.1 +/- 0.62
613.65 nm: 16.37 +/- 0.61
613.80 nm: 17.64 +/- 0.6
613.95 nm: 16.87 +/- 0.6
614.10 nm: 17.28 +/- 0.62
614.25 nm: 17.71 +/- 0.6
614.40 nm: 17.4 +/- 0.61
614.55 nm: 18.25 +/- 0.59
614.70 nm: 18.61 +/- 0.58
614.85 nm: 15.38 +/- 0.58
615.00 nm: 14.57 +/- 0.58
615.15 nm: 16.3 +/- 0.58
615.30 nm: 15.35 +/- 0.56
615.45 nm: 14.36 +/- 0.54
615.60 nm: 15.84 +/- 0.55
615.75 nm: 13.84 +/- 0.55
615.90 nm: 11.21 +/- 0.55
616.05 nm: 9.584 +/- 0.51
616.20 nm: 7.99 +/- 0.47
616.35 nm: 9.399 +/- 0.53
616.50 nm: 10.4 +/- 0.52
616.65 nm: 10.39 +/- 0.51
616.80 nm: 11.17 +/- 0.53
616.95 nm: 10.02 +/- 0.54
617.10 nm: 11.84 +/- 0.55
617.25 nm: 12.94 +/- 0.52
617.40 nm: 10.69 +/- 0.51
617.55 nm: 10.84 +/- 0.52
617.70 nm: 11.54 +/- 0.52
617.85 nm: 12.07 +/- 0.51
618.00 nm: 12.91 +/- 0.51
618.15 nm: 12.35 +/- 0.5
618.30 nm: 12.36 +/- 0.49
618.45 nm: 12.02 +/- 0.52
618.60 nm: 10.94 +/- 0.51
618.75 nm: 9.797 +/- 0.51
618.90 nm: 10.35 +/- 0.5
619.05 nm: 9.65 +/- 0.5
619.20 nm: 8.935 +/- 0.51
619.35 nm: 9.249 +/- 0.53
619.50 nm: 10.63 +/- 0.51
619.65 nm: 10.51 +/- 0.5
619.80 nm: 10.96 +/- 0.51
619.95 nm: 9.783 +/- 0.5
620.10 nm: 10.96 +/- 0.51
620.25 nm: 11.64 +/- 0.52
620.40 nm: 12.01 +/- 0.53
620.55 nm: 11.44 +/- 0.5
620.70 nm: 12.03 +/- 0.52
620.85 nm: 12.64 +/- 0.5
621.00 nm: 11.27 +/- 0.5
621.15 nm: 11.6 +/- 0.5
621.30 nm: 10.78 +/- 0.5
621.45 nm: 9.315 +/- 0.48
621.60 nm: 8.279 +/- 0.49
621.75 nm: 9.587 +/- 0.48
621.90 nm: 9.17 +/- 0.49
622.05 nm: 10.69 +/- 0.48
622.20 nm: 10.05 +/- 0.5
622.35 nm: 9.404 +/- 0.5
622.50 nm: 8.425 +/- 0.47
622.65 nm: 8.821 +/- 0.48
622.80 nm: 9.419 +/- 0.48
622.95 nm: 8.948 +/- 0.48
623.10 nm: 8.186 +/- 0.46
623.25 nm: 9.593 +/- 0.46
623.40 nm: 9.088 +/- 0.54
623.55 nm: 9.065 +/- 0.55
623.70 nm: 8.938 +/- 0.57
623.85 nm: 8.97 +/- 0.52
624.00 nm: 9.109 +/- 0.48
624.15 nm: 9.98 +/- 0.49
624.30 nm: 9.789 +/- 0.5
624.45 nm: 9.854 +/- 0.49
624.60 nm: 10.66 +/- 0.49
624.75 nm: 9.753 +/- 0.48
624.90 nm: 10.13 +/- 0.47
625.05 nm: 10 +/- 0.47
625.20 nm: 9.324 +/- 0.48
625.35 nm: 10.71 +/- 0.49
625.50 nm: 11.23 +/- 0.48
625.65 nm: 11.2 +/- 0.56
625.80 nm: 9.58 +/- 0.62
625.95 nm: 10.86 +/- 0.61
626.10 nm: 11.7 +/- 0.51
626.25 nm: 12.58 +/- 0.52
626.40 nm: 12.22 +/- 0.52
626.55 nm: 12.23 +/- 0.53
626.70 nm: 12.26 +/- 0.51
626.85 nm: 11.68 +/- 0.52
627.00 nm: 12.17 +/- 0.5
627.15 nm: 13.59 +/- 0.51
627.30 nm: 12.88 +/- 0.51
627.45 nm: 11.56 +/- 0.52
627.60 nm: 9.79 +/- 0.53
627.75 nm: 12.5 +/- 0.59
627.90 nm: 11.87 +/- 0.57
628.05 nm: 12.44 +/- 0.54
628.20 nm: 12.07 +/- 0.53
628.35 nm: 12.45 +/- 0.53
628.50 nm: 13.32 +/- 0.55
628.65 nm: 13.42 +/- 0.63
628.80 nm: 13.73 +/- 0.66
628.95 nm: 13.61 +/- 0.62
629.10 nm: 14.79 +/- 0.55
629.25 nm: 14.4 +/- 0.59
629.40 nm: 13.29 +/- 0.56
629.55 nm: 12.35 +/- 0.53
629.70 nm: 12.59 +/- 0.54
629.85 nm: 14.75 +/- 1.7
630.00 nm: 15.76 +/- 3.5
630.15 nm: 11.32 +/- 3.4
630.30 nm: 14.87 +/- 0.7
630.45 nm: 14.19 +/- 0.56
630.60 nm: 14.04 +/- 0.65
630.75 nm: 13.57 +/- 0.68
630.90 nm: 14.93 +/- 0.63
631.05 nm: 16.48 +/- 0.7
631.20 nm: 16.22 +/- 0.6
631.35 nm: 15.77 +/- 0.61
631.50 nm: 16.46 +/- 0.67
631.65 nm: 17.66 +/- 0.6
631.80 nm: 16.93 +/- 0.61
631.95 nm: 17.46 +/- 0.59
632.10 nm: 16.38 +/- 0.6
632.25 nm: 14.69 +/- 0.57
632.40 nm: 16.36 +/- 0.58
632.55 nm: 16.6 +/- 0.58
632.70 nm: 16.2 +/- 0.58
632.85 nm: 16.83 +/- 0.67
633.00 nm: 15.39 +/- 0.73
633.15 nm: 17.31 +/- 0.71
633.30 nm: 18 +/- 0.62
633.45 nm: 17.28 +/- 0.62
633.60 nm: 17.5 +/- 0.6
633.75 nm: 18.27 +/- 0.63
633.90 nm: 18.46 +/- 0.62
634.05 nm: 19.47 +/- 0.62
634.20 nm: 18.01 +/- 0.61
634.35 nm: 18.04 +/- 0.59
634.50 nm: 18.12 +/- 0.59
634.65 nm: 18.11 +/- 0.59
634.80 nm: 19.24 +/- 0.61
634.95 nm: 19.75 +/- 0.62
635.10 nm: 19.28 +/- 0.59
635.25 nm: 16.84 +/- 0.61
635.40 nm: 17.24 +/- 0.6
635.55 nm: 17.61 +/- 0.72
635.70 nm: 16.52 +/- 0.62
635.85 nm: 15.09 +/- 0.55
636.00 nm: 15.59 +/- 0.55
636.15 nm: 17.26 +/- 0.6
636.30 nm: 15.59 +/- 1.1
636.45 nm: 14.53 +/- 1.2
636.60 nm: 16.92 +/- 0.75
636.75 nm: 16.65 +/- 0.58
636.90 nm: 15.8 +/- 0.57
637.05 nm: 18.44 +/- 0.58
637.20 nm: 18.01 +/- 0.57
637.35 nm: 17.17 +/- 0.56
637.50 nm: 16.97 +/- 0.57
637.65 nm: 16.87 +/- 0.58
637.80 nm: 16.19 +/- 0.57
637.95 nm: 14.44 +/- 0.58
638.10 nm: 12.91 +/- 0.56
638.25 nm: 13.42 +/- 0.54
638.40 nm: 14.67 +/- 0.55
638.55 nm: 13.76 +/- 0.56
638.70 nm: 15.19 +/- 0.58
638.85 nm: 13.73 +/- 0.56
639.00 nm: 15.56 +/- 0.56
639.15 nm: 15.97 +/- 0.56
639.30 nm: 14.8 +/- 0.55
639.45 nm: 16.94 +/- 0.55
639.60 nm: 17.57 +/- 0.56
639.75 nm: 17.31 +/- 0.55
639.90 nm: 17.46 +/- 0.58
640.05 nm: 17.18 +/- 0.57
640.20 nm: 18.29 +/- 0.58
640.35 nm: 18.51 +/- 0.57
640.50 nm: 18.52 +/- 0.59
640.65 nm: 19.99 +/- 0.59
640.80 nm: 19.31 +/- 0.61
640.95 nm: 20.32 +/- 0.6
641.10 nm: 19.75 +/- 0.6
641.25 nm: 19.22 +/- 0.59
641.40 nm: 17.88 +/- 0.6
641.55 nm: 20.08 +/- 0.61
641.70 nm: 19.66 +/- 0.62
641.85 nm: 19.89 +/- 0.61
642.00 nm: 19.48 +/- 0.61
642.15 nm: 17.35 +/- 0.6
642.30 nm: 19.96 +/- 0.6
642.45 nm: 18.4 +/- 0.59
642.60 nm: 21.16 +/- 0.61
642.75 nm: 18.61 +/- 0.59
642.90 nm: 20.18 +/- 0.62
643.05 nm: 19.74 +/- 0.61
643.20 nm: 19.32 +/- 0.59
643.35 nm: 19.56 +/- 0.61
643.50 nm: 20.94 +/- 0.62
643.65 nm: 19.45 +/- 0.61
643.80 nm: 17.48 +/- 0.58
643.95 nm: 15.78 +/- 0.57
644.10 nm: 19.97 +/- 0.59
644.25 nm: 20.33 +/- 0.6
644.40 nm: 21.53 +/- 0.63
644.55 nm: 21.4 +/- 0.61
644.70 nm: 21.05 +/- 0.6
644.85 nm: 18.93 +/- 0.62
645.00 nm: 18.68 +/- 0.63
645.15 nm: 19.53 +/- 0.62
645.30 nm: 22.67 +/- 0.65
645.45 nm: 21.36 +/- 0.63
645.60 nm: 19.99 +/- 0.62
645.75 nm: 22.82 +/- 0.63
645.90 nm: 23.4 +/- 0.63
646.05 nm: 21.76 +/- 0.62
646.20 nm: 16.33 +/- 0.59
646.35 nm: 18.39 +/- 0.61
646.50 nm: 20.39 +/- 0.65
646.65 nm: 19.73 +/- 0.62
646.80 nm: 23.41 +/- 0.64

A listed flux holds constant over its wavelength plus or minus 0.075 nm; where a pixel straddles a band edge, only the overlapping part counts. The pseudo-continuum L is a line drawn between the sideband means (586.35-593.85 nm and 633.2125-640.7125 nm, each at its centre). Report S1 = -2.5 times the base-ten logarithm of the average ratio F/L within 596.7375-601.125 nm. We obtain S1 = -0.188 mag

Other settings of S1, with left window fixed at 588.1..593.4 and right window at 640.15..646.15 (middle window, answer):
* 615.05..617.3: 0.17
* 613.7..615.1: -0.23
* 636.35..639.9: 0.18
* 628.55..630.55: 0.23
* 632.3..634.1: 0.03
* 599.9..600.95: -0.23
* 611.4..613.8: -0.20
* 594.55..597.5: -0.21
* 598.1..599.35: -0.23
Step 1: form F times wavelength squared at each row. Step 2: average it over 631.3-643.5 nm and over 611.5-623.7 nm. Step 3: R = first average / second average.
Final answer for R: 1.5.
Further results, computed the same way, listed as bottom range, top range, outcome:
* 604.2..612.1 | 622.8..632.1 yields 0.80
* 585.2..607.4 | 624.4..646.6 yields 1.48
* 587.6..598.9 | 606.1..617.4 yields 1.55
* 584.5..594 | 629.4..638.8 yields 1.81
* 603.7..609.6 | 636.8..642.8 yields 1.20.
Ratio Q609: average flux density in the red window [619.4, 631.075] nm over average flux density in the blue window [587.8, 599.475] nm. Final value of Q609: 1.06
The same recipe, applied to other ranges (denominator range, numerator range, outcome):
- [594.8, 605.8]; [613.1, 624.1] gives 0.86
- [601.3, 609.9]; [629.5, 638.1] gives 1.04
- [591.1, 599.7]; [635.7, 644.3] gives 1.44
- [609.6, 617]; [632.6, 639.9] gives 1.08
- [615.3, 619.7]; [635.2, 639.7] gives 1.42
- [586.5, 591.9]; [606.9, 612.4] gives 1.82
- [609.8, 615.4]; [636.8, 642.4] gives 1.04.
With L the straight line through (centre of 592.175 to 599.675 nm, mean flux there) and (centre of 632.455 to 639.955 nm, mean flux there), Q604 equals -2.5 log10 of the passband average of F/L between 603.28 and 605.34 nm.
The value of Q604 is -0.19 mag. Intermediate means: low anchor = 12.3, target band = 15.8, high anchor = 16.7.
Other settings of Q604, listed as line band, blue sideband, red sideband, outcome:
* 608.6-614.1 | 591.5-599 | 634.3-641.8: -0.19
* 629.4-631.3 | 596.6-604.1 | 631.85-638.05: 0.17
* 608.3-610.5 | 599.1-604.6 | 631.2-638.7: -0.11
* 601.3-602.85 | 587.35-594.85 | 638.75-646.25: -0.23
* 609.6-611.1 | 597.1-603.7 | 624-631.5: -0.24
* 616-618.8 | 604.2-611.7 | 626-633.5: 0.37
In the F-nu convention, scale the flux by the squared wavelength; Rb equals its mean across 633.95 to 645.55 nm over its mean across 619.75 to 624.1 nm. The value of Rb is 1.9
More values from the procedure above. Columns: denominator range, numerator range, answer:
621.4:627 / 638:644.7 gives 1.91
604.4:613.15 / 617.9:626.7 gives 0.66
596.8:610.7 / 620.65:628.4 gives 0.75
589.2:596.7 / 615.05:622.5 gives 1.14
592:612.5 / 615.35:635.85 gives 0.96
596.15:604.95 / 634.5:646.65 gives 1.48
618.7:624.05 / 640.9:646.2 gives 2.14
